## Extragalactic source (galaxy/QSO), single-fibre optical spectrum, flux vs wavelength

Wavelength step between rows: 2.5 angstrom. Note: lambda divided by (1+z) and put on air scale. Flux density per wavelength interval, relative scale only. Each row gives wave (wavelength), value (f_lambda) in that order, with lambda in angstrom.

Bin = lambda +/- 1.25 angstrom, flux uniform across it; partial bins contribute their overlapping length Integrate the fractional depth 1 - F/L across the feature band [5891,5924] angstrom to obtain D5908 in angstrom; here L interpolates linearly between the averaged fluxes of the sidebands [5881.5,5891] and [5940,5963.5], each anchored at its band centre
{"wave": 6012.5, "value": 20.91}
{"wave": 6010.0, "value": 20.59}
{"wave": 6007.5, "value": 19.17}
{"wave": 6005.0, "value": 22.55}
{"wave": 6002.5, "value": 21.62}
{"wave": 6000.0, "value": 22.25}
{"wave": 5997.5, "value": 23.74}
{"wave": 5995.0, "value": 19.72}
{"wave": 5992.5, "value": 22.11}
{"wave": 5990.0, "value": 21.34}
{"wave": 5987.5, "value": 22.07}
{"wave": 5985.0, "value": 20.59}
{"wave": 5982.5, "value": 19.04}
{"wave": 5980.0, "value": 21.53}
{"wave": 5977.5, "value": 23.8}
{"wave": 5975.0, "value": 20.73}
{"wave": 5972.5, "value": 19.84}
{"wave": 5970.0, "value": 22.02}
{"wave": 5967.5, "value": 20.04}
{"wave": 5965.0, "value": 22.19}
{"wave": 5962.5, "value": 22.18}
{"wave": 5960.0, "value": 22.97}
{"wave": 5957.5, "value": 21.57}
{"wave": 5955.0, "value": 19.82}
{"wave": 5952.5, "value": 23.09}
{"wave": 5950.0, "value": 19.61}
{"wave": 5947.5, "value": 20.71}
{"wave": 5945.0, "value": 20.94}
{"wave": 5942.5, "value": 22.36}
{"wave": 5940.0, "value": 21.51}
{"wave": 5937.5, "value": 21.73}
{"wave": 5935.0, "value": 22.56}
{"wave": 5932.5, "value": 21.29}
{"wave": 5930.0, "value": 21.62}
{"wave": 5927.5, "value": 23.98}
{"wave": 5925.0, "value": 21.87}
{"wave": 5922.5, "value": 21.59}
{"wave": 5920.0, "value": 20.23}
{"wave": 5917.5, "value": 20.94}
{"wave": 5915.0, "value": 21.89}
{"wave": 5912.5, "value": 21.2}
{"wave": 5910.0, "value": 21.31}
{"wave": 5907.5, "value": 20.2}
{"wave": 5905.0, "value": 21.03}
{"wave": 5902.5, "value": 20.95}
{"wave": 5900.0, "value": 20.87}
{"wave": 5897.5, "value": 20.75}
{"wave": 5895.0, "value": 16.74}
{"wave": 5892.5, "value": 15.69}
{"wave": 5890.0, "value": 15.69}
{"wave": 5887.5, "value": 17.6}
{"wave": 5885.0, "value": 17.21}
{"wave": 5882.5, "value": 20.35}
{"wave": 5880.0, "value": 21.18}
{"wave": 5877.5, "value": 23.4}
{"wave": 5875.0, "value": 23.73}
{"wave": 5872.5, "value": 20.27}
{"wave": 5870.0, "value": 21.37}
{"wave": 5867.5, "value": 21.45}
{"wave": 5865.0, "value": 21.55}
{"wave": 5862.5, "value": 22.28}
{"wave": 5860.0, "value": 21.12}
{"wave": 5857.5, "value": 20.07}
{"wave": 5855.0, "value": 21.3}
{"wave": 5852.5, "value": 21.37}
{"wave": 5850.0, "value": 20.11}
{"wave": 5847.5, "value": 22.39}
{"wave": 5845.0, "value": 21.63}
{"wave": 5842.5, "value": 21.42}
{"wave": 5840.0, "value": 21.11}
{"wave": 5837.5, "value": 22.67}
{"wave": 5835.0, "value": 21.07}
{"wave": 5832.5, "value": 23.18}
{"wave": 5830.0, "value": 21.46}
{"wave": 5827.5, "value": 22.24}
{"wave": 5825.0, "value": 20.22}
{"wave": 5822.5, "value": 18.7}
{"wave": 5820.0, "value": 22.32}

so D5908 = -2.27 angstrom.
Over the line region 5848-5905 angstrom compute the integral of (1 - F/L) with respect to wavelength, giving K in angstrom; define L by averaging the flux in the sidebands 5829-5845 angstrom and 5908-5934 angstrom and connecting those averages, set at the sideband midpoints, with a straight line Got 3.7 angstrom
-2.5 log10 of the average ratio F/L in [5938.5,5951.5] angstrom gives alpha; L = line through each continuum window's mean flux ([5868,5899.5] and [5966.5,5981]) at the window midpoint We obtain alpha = -0.02 mag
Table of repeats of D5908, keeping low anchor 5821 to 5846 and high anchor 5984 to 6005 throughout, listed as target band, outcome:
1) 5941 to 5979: 0.4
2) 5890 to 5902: 1.8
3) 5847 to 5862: 0.3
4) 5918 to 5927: 0.1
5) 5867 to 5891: 1.4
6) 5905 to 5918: 0.3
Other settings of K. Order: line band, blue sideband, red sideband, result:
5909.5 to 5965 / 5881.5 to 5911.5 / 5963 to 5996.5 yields -4.19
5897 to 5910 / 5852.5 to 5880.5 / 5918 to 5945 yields 0.54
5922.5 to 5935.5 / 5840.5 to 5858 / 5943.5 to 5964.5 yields -0.50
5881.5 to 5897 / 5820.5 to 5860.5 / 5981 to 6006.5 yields 2.91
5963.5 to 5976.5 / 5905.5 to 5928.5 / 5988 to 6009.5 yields 0.28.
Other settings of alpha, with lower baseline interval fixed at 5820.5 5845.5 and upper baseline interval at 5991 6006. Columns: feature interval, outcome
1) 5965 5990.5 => 0.038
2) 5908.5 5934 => 0.006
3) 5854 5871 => 0.010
